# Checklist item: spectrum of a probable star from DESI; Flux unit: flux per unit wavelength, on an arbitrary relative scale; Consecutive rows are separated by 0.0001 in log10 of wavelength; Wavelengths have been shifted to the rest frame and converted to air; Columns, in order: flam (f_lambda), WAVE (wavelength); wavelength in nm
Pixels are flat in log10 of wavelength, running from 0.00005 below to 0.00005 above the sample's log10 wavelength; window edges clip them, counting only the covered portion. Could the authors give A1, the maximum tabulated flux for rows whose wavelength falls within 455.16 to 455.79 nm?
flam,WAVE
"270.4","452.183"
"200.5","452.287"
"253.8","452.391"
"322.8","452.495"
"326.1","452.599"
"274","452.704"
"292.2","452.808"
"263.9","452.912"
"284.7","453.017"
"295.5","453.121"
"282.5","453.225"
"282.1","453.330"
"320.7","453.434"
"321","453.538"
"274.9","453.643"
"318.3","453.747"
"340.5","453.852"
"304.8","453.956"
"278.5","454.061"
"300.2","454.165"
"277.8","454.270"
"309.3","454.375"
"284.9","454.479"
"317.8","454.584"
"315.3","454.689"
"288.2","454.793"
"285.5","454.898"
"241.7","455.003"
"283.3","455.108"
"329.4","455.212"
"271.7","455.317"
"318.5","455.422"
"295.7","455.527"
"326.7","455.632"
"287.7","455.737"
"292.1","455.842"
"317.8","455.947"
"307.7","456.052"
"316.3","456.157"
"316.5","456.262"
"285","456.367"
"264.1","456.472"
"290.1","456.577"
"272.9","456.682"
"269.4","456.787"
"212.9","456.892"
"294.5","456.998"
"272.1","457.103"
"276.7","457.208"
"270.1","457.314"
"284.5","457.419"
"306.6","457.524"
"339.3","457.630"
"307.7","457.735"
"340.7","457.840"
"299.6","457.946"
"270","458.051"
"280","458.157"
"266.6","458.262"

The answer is 329.4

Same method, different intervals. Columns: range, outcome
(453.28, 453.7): 321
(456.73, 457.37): 294.5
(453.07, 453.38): 295.5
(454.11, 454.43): 309.3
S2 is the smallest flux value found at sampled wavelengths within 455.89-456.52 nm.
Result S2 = 264.1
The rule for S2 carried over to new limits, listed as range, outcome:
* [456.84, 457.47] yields 212.9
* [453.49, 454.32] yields 274.9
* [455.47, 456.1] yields 287.7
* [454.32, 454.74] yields 284.9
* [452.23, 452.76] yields 200.5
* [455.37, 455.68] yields 295.7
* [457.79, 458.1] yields 270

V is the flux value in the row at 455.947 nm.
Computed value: 317.8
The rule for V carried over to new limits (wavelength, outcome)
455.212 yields 329.4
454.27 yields 277.8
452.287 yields 200.5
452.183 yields 270.4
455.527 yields 295.7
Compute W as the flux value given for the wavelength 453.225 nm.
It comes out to 282.5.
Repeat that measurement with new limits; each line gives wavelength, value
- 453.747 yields 318.3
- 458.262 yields 266.6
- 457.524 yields 306.6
